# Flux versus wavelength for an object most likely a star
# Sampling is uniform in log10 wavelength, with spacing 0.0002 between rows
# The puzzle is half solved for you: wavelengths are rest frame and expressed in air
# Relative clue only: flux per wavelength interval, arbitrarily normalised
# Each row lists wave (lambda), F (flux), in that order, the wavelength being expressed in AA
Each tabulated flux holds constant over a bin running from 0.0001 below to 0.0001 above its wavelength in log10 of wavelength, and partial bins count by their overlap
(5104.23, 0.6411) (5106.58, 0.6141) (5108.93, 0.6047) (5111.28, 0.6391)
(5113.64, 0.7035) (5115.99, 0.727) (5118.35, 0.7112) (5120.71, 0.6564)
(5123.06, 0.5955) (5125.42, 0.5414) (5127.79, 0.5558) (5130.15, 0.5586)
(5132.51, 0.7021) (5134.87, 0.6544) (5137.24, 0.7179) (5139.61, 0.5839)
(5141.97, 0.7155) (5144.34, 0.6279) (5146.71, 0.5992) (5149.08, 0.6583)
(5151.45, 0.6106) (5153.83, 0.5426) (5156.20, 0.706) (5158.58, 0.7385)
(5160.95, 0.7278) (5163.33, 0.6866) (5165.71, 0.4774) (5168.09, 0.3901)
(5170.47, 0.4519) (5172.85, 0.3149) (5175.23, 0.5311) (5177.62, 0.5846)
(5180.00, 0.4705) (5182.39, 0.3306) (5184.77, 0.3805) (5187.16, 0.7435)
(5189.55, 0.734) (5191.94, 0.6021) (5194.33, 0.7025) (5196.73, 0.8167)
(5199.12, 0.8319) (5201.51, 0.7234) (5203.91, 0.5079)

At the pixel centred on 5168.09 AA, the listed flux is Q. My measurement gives 0.3901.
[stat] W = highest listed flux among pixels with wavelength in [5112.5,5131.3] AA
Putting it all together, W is 0.727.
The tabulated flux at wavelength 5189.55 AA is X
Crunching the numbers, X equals 0.734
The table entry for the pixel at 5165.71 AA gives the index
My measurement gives 0.4774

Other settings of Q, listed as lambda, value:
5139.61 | 0.5839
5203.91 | 0.5079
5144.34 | 0.6279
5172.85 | 0.3149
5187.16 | 0.7435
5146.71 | 0.5992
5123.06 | 0.5955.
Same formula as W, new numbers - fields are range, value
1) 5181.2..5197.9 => 0.8167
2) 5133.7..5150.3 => 0.7179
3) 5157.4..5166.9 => 0.7385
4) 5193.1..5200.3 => 0.8319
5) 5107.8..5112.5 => 0.6391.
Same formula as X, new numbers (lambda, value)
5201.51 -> 0.7234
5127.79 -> 0.5558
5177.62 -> 0.5846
